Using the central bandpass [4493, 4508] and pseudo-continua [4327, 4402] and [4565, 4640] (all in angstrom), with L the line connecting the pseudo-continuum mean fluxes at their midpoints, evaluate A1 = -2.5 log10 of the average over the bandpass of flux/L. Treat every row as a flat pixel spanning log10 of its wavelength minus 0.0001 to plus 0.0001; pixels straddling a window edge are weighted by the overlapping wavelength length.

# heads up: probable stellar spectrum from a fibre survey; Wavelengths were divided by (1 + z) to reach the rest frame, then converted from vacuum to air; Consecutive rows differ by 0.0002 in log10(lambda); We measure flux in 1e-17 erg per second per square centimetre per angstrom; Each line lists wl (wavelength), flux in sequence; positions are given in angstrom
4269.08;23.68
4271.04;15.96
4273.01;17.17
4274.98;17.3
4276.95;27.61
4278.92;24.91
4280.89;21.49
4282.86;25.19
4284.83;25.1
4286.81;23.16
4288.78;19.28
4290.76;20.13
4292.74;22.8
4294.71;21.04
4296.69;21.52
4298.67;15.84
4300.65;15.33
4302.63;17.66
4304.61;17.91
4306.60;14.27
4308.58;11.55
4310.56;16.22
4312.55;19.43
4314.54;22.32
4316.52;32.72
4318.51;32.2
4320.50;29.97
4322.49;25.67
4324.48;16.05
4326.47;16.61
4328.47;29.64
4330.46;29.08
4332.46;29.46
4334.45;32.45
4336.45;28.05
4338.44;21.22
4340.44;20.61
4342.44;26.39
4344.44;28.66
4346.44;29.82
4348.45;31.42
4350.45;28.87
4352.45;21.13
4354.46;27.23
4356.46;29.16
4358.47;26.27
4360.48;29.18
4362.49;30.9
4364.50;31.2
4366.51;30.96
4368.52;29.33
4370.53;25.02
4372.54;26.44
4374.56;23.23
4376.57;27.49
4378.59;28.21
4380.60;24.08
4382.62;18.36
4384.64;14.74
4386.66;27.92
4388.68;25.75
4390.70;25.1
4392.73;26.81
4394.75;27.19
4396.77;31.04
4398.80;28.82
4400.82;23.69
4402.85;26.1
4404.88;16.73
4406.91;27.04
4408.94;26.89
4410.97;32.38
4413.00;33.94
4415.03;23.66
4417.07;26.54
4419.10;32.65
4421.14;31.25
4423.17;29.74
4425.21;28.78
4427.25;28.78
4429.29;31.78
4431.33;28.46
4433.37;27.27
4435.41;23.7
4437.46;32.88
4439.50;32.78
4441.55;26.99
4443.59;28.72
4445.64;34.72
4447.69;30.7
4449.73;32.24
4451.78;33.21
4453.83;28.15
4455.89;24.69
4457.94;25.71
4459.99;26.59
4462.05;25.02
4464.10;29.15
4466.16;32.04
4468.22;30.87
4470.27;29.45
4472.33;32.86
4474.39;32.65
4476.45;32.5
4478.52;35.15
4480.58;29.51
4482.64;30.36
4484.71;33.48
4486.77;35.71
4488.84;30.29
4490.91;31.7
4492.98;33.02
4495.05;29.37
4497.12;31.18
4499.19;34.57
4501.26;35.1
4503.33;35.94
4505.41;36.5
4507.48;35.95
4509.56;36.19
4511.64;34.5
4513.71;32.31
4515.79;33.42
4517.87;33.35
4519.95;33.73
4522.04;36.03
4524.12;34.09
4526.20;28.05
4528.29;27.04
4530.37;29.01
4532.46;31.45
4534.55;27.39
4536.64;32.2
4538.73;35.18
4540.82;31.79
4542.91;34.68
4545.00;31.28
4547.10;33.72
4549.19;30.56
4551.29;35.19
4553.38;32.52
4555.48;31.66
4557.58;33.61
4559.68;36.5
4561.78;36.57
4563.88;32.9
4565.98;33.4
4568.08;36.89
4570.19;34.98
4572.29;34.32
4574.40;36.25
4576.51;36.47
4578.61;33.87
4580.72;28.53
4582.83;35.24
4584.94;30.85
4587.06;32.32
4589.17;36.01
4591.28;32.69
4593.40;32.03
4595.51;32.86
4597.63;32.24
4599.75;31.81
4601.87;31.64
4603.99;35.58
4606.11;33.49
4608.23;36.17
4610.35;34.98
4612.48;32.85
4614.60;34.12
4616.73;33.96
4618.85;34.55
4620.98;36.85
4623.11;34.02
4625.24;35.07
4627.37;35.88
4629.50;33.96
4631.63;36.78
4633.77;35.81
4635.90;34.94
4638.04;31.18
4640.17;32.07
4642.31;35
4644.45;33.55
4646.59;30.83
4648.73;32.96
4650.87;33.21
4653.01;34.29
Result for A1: -0.101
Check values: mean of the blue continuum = 26.8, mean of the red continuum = 34.1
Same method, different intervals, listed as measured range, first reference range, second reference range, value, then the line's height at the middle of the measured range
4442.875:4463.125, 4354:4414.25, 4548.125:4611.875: 0.006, 29.2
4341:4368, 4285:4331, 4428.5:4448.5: -0.169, 24.3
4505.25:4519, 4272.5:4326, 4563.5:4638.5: -0.141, 30.3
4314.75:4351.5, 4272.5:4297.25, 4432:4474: -0.119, 24.2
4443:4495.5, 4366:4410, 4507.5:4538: -0.043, 29.5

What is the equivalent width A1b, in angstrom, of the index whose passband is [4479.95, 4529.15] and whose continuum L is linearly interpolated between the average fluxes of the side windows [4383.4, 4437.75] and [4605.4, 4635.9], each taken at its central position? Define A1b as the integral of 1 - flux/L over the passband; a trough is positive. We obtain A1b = -3.7 angstrom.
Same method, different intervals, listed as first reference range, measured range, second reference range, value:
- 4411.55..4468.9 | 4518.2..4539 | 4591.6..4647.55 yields 0.16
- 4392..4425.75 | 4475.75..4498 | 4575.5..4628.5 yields -1.32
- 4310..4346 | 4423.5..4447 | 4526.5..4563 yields -0.54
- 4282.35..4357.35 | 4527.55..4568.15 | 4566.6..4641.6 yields -0.82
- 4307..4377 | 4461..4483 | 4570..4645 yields -0.69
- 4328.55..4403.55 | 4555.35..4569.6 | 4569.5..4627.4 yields -0.83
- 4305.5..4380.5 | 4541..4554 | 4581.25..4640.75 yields -0.38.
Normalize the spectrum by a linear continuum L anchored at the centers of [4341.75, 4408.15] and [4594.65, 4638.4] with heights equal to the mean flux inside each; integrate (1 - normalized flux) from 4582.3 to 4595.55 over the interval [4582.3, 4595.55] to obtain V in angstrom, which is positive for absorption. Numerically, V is 0.1 angstrom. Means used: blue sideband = 26.5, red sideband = 34.3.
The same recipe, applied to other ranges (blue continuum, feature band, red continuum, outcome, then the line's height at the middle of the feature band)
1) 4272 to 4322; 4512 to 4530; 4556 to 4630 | -0.73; 31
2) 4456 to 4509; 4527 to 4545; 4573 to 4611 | 0.84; 32.6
